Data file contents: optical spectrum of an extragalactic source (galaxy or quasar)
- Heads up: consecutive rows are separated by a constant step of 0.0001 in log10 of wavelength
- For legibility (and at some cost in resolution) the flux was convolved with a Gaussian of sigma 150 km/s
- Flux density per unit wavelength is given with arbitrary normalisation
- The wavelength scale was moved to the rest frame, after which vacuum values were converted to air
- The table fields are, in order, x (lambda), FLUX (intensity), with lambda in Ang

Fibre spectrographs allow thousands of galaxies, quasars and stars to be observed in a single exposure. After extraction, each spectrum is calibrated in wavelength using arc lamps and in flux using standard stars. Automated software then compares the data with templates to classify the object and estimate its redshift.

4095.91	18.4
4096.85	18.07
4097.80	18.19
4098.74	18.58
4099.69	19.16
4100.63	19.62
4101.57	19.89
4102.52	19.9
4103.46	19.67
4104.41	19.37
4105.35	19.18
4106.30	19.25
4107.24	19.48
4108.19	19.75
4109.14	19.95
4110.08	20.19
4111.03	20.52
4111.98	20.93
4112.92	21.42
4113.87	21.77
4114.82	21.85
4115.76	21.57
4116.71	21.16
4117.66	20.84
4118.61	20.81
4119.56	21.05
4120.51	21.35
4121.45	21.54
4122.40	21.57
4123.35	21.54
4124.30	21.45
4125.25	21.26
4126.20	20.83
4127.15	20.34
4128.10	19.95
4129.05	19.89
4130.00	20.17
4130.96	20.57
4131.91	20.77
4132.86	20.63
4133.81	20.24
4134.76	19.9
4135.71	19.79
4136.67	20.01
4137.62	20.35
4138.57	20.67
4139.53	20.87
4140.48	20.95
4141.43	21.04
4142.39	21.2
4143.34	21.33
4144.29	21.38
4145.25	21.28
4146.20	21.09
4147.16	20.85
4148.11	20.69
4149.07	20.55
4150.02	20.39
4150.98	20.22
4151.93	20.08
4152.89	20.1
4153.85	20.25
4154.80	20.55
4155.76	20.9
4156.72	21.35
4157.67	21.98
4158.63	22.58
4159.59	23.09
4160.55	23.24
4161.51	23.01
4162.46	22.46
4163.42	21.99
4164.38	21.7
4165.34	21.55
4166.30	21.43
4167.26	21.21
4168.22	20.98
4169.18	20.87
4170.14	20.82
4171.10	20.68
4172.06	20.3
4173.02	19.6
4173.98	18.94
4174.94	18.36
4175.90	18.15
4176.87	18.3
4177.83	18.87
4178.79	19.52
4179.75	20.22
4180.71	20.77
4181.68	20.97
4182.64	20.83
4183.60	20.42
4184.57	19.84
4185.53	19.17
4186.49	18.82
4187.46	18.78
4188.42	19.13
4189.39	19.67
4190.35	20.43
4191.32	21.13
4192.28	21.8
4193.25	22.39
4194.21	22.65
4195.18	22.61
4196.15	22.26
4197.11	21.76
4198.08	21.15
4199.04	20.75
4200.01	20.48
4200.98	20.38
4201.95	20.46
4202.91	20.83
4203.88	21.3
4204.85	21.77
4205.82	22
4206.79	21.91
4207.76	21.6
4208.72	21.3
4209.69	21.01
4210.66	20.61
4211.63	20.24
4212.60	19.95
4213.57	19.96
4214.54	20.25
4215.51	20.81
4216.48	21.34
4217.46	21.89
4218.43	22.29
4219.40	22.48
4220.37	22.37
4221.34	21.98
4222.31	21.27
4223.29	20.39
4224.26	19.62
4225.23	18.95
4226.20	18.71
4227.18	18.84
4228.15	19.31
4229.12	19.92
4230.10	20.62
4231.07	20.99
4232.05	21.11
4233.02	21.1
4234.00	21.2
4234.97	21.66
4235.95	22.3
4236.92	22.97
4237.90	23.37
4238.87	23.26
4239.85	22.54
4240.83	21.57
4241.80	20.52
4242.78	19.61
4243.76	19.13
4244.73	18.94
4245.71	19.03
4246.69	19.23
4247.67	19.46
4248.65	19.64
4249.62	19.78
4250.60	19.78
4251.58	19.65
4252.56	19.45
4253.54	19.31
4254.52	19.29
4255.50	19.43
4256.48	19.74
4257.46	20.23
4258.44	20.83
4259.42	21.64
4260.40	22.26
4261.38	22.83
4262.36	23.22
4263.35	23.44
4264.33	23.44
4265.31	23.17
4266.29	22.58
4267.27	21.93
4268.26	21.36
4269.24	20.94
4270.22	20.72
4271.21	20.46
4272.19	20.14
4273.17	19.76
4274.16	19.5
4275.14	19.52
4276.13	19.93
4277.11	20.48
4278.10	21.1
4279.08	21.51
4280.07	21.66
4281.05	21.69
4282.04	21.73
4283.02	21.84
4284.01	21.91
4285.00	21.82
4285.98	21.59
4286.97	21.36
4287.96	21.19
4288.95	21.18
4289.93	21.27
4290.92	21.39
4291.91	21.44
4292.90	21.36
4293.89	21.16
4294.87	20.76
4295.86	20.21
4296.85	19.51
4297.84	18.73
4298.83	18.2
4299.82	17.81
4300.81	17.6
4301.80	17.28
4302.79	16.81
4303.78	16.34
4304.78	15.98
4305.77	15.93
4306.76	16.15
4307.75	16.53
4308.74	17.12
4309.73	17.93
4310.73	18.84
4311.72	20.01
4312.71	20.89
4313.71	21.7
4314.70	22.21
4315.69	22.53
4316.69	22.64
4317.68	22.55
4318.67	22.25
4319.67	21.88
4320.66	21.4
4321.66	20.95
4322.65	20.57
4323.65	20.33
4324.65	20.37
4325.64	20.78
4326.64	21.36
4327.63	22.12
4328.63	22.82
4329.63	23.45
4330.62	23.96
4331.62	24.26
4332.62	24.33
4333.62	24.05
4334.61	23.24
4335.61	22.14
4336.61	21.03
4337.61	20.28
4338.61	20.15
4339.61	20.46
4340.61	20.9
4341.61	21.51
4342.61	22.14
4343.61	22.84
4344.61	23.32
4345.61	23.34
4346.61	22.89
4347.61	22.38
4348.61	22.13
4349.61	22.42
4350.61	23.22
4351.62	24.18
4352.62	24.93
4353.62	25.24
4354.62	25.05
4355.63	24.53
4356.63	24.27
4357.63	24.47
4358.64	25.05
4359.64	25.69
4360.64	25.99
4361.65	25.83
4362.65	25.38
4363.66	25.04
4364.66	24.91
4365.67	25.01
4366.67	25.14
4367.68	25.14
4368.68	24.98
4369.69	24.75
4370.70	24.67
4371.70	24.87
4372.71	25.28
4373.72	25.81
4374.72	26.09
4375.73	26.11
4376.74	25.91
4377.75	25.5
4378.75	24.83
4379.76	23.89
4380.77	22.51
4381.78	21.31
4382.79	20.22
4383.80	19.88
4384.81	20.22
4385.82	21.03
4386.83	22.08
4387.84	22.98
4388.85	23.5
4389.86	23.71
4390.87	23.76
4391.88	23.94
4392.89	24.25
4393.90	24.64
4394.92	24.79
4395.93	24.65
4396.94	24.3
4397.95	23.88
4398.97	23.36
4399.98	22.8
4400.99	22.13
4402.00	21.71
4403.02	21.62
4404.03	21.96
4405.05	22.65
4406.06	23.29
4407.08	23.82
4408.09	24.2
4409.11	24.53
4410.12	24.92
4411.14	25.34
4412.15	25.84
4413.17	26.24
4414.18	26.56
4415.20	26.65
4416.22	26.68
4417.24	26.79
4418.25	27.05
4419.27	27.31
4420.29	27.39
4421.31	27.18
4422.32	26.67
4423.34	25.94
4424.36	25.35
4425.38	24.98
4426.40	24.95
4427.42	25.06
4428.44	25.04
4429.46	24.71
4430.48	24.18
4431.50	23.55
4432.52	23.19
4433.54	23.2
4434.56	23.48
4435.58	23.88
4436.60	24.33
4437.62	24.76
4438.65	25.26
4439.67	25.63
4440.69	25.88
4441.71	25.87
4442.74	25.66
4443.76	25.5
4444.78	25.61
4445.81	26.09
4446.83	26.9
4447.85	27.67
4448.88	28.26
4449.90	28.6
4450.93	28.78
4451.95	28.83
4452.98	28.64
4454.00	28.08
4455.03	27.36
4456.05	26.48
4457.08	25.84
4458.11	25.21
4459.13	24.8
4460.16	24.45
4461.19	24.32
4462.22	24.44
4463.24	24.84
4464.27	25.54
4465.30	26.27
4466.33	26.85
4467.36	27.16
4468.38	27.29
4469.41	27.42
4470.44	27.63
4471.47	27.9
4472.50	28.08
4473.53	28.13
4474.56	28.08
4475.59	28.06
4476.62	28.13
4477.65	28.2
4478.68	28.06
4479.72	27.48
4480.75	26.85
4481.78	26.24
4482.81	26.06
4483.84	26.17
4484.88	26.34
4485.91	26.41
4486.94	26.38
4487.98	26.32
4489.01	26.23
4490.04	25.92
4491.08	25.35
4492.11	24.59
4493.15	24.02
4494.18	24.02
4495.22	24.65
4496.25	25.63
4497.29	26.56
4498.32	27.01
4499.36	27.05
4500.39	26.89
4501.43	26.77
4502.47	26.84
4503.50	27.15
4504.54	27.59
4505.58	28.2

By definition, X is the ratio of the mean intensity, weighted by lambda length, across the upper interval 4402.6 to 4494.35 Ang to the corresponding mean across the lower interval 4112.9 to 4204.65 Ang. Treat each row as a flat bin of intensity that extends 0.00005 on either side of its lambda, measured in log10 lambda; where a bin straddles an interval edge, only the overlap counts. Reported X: 1.2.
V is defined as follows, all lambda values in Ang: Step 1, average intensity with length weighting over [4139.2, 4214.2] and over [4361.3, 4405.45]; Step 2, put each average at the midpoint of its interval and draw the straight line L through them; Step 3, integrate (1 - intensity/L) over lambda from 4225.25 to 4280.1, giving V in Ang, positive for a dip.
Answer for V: 2.9 Ang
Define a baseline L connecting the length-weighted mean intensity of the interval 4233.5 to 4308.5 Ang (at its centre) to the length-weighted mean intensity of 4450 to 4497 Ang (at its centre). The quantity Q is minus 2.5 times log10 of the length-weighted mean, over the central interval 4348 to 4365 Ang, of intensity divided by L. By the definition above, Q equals -0.07 mag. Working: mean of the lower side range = 20.4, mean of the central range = 24.6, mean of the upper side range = 26.5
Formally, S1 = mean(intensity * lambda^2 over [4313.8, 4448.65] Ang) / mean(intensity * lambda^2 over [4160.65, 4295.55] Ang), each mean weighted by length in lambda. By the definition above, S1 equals 1.2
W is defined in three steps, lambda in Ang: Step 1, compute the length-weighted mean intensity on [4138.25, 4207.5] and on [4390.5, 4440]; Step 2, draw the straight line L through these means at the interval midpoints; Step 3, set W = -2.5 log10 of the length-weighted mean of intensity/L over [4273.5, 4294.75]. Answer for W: 0.071 mag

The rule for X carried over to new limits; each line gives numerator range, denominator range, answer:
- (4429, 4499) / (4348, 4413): 1.09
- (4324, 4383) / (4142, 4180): 1.14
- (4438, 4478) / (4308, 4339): 1.24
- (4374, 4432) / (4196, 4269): 1.16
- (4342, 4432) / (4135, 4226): 1.17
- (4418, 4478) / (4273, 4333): 1.28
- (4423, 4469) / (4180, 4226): 1.23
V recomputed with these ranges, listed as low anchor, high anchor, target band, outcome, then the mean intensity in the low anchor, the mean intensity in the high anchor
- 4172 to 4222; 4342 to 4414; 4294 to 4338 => 4.76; 20.7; 23.9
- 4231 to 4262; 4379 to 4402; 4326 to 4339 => -0.32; 20.7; 22.9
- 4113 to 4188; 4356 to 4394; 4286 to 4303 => 2.22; 20.7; 24.2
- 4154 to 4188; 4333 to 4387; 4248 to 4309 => 5.65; 20.6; 23.6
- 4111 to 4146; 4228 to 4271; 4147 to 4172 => -0.44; 20.9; 21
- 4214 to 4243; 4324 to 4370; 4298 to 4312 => 3.27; 21.1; 23.4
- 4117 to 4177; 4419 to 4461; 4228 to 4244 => 0.74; 20.8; 25.8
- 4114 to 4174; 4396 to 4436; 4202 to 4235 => 1.73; 21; 24.7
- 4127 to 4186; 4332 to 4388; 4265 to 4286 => 1.18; 20.6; 23.6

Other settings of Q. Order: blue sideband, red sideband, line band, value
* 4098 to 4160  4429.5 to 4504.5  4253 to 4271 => 0.07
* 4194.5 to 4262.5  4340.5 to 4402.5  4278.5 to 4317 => 0.12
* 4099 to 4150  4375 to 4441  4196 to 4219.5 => 0.03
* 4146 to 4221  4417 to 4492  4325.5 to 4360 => 0.05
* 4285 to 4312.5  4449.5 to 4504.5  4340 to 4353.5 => -0.08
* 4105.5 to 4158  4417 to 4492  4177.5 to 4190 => 0.10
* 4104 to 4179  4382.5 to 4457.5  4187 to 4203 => 0.03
